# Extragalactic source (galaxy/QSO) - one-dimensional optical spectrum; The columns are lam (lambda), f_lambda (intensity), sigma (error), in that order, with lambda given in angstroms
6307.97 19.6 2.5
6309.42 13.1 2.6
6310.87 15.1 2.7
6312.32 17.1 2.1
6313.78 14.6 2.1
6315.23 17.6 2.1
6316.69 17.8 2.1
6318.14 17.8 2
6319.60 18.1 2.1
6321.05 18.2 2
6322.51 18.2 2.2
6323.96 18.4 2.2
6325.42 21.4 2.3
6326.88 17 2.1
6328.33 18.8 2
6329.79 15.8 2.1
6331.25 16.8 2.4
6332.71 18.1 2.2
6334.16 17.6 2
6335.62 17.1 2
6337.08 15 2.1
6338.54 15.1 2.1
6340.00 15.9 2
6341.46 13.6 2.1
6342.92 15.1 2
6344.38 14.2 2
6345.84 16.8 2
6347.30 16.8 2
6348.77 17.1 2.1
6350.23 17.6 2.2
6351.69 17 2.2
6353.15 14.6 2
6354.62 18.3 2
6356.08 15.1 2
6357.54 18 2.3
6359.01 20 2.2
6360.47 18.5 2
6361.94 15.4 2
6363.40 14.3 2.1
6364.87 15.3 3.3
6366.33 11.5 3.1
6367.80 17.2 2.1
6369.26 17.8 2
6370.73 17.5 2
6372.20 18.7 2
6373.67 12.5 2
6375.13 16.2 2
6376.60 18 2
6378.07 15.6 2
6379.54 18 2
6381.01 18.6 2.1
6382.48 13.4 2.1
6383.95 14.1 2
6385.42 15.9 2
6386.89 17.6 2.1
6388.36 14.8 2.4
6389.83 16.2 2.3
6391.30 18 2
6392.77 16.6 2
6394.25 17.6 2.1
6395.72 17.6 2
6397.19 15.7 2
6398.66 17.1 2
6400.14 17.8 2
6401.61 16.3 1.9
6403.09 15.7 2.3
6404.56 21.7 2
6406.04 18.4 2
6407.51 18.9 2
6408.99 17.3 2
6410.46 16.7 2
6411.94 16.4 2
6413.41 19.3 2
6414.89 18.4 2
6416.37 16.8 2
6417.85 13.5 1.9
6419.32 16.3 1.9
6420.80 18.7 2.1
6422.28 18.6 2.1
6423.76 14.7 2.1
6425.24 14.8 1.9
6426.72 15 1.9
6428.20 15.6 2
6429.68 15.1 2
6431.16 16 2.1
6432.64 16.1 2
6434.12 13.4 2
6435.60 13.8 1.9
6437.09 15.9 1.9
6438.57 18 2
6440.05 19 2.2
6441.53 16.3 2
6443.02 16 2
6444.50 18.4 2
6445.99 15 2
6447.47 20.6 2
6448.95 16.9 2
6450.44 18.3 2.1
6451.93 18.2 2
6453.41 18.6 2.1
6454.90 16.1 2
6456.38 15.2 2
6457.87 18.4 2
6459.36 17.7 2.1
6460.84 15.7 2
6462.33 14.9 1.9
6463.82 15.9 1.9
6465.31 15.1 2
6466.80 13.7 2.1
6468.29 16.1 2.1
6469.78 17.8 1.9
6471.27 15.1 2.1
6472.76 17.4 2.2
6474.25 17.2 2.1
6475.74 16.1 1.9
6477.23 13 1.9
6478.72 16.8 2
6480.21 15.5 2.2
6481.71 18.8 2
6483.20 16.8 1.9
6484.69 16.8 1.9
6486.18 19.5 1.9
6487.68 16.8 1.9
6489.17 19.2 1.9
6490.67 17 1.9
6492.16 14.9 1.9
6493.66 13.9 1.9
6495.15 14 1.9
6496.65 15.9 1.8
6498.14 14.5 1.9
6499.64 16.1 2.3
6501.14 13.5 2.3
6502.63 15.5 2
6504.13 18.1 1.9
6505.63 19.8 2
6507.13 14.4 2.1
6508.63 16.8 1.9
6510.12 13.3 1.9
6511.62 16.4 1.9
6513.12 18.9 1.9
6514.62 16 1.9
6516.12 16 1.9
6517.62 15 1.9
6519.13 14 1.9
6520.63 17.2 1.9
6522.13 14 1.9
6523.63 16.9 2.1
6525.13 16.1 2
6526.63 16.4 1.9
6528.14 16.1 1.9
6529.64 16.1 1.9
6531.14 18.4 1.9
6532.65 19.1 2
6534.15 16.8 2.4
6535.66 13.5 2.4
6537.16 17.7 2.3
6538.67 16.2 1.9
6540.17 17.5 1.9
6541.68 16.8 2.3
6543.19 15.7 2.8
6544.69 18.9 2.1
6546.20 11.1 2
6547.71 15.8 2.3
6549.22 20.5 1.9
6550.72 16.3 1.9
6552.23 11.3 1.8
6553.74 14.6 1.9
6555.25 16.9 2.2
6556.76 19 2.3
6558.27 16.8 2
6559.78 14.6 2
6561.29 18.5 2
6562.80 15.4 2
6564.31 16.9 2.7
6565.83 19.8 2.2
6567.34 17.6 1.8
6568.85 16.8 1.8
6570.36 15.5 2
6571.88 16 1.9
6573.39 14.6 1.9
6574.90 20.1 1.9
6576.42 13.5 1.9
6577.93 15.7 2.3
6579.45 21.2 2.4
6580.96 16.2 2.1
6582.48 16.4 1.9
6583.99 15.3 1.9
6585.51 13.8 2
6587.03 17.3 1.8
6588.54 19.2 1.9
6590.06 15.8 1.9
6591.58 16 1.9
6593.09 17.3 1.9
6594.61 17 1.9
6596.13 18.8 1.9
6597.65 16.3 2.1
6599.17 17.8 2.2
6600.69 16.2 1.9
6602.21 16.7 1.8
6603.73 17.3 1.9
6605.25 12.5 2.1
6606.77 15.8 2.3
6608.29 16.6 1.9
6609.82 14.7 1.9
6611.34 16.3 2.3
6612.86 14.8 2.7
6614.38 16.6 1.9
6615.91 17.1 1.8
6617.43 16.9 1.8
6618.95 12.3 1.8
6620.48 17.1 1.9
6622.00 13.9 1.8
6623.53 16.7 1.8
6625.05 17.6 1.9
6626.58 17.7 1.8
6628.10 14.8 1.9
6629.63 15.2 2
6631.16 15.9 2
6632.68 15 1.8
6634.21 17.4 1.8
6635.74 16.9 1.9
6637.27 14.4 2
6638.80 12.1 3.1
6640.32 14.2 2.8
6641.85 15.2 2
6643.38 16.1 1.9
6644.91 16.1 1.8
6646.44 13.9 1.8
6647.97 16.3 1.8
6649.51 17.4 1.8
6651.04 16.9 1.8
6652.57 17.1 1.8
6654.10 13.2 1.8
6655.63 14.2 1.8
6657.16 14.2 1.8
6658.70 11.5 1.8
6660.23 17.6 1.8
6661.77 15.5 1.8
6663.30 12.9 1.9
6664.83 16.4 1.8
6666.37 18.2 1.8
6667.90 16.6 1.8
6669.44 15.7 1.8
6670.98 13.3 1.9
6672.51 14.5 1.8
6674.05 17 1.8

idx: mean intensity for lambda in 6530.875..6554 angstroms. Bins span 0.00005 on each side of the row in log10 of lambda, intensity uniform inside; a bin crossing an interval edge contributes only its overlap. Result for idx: 16.2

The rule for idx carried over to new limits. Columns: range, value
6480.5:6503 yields 16.2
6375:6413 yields 17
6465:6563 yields 16.2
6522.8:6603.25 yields 16.6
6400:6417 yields 17.8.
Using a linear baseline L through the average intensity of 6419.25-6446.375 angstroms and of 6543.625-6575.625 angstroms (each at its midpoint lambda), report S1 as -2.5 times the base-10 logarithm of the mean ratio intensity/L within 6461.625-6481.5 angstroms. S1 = 0.030 mag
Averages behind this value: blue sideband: 16.1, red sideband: 16.5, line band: 15.8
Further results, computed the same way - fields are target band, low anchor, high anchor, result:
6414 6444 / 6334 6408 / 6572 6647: 0.02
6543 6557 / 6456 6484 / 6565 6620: 0.03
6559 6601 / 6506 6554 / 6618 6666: -0.07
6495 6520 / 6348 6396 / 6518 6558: 0.03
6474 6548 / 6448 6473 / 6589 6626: 0.01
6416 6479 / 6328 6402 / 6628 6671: -0.01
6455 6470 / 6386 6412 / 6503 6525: 0.04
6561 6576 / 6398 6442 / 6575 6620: -0.04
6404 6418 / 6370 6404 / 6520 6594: -0.08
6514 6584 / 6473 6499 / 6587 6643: -0.02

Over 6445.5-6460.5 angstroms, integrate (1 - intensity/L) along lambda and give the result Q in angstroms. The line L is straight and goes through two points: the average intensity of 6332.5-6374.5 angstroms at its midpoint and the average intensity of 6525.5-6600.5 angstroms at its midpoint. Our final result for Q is -1.0 angstroms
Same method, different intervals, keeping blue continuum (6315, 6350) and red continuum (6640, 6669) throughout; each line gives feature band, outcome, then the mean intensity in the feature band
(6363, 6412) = 0.3 angstroms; 16.6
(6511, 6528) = 0.0 angstroms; 16.1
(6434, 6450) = -0.3 angstroms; 16.8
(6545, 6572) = -0.7 angstroms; 16.3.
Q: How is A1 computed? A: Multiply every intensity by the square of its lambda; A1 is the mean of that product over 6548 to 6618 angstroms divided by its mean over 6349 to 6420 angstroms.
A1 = 1.0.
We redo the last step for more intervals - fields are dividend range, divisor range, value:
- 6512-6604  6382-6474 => 1.04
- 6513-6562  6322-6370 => 1.04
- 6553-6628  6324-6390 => 1.07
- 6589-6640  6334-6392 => 1.06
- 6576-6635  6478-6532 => 1.03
